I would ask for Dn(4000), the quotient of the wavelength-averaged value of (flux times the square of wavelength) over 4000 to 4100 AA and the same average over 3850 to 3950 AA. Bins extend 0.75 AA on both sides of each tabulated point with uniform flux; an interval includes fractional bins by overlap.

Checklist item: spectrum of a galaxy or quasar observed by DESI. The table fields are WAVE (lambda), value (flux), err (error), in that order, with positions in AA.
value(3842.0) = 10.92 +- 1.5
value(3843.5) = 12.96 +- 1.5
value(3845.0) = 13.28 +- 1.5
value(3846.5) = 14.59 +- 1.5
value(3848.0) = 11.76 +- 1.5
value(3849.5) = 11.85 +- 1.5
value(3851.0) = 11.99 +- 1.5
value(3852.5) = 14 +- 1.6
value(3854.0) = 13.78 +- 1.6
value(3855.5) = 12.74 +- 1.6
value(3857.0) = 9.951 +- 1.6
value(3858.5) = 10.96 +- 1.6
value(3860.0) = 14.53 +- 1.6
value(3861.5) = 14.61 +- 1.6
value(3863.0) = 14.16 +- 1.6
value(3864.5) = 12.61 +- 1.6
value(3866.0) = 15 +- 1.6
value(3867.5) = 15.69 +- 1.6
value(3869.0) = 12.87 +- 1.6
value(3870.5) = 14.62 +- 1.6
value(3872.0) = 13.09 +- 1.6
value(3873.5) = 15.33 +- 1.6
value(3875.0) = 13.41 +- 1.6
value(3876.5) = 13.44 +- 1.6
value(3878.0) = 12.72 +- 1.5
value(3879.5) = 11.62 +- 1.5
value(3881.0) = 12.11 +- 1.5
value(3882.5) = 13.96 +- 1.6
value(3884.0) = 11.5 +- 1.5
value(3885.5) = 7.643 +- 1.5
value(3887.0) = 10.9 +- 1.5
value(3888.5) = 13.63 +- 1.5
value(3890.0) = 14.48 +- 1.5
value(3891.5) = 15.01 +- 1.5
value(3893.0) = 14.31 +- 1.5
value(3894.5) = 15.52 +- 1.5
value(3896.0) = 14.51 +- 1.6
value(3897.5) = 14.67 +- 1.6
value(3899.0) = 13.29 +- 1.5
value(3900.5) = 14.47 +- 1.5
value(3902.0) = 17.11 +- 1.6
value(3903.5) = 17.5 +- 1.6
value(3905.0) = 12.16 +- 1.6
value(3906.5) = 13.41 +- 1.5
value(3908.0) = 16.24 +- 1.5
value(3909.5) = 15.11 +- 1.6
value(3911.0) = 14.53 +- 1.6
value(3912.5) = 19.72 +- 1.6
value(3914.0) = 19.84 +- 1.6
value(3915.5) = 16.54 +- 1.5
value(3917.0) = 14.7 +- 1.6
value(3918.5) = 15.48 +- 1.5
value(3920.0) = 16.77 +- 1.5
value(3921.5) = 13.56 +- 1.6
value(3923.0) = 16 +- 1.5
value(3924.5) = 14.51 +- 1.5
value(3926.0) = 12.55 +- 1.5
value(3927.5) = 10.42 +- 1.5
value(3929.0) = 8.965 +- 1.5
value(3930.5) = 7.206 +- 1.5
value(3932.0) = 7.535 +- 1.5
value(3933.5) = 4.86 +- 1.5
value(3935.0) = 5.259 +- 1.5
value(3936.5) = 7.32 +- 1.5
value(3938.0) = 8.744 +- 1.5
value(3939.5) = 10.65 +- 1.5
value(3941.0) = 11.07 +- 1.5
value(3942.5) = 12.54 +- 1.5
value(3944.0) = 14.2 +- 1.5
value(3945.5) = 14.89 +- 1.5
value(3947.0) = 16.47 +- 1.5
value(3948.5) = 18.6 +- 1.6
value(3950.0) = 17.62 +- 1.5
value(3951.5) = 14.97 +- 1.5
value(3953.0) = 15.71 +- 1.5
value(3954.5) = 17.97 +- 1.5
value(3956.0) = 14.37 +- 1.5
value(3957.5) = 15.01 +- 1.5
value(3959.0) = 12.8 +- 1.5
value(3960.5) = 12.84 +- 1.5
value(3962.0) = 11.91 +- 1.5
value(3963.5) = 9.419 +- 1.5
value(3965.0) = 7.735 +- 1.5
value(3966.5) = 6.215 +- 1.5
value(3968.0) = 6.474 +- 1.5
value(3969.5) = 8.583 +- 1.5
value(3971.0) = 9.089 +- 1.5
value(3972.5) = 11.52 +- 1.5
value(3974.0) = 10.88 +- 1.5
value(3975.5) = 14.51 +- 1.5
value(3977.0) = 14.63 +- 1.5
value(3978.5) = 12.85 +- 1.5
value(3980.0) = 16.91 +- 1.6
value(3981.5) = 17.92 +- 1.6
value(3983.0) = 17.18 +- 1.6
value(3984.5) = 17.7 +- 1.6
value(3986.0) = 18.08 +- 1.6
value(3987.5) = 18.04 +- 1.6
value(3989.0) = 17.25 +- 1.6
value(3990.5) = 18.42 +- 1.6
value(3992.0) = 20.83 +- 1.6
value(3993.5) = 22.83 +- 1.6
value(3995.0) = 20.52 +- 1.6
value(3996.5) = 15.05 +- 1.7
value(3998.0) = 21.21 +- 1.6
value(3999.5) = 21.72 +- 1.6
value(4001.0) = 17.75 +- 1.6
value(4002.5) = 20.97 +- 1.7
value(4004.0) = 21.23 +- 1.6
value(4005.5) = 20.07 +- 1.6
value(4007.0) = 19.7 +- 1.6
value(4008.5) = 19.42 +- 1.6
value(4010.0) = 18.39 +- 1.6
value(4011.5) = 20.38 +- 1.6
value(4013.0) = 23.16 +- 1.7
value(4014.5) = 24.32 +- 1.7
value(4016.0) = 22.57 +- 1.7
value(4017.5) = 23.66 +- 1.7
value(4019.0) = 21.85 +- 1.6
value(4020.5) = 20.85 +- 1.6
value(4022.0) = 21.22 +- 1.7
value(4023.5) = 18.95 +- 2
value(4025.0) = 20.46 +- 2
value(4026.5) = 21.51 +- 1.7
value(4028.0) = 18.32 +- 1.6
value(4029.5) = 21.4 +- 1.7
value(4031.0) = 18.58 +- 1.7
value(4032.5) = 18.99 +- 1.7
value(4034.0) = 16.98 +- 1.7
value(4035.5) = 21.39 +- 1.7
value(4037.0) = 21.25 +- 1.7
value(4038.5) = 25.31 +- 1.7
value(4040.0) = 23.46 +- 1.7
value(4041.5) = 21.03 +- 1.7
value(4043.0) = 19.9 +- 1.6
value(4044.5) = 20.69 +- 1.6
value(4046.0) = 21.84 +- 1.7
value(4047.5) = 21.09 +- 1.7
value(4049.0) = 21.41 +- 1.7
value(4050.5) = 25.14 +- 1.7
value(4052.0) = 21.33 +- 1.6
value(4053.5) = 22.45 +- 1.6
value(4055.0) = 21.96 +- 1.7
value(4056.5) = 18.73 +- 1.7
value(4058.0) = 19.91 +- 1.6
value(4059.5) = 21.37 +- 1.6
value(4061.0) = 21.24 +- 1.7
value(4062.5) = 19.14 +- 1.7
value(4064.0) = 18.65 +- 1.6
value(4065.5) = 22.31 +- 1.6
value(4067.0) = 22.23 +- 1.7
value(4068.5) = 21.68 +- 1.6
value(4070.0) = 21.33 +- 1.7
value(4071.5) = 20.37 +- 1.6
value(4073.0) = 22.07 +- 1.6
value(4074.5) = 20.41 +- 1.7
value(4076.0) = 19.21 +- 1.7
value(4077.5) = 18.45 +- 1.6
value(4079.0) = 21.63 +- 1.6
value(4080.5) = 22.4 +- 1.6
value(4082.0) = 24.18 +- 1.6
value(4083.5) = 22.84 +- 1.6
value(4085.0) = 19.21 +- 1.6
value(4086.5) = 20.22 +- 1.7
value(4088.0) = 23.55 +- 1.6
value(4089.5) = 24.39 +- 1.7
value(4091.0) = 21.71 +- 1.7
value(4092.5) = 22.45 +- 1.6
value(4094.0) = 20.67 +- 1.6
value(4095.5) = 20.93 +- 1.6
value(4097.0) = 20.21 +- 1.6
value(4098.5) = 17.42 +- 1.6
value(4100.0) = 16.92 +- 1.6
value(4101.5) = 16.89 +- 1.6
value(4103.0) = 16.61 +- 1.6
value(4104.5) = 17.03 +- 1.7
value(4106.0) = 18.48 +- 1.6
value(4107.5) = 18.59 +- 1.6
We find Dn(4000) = 1.70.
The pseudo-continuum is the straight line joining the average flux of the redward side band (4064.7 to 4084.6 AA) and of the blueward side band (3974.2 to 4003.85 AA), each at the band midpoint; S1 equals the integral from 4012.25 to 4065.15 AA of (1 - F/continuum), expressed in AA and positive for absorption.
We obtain -3.1 AA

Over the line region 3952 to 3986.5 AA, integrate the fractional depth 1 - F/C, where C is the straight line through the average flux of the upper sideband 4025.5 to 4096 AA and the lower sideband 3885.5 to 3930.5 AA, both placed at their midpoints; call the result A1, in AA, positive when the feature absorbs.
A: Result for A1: 8.3 AA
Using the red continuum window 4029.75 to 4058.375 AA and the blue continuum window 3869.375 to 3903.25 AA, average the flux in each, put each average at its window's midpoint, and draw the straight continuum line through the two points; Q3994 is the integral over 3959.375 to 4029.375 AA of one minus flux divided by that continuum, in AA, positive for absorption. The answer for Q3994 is 6.07 AA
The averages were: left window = 13.6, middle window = 17.3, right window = 21.1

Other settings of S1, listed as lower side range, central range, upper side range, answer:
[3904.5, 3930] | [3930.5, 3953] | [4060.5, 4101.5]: 5.7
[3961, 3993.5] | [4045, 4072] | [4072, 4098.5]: -2.5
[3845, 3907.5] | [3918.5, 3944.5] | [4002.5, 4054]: 8.6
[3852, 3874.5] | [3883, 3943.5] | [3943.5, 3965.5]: 4.3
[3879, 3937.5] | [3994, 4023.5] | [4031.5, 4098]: -3.8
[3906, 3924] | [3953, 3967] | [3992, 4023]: 4.6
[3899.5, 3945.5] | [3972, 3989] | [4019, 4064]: 1.3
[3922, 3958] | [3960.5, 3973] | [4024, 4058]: 4.8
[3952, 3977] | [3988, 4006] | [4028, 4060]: -4.9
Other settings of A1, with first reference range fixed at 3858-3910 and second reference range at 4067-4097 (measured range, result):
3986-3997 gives -0.7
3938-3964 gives 3.7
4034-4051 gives -1.6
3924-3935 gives 4.6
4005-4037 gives -2.6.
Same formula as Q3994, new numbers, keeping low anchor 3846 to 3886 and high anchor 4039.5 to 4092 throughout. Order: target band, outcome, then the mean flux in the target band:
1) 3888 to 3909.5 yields -0.58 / 14.8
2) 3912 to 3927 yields -0.59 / 15.8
